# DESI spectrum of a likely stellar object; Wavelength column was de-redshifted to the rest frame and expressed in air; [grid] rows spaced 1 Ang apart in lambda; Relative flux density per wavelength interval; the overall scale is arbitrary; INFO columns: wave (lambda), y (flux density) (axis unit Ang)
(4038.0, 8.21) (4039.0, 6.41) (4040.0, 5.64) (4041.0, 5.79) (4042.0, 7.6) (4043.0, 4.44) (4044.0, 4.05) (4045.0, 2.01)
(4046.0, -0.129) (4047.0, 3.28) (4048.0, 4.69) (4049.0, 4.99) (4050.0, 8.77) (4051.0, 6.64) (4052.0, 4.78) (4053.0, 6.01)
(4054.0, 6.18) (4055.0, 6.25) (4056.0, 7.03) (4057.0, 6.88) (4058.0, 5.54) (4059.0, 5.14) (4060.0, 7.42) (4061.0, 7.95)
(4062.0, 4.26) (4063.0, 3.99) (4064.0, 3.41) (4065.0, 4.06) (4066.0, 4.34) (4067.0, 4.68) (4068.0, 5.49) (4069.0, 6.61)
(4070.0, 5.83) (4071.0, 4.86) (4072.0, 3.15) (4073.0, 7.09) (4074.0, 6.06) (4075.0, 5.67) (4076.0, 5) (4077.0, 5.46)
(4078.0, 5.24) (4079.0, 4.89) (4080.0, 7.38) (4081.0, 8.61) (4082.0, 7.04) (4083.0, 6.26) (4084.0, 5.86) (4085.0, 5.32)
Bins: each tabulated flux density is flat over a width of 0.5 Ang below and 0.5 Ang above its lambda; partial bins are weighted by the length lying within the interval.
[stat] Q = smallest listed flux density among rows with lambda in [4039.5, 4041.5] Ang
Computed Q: 5.64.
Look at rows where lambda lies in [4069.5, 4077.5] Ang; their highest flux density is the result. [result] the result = 7.09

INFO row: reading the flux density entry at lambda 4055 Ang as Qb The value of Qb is 6.25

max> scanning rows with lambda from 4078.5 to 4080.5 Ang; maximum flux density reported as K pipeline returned 7.38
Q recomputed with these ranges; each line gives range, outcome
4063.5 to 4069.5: 3.41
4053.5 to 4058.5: 5.54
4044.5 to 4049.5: -0.129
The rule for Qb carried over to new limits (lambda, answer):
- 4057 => 6.88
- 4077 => 5.46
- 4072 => 3.15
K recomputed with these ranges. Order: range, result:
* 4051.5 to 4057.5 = 7.03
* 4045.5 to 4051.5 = 8.77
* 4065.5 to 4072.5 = 6.61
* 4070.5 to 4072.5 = 4.86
